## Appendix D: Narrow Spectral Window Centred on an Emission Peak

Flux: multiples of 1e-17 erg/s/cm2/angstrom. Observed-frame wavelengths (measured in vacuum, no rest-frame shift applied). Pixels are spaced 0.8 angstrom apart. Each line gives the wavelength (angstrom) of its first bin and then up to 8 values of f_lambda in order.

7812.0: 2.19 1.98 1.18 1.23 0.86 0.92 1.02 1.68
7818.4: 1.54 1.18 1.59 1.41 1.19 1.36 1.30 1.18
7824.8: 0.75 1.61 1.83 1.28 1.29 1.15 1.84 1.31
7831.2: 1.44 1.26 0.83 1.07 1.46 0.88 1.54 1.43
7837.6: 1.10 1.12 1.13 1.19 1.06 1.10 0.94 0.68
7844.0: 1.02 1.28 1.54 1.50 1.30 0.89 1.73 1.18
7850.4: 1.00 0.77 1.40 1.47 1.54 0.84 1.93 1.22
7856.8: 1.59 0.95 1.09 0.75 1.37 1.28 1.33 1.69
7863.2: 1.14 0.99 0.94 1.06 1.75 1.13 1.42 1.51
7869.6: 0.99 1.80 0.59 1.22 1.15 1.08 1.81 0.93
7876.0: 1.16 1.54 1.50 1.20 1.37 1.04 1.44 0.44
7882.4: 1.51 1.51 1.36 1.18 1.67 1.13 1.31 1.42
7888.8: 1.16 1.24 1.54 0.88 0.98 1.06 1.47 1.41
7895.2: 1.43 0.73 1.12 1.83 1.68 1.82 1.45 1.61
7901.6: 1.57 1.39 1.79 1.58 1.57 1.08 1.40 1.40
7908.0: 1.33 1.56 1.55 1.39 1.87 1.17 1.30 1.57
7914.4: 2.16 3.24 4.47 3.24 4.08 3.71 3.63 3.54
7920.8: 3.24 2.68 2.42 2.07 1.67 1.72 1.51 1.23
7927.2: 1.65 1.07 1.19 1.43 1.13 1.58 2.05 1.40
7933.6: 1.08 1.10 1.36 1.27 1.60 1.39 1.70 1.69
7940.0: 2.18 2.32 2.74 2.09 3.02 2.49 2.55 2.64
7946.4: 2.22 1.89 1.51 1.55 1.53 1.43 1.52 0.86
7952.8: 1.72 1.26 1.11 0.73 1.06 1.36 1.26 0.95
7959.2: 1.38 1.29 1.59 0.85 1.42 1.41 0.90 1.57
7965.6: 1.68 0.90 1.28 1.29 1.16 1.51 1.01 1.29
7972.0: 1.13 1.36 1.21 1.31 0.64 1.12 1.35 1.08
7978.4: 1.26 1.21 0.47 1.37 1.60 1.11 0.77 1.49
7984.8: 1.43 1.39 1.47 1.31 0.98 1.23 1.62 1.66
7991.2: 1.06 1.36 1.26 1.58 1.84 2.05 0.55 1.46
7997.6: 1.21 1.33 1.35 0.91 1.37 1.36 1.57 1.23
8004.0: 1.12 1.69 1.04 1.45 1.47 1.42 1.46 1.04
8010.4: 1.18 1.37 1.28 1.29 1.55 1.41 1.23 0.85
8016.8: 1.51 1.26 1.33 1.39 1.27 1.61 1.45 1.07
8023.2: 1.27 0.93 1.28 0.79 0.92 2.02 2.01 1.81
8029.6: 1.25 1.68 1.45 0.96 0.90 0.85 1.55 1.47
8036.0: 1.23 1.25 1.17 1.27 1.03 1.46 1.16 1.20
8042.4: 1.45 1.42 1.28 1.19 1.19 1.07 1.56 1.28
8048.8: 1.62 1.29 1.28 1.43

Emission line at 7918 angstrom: Halpha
